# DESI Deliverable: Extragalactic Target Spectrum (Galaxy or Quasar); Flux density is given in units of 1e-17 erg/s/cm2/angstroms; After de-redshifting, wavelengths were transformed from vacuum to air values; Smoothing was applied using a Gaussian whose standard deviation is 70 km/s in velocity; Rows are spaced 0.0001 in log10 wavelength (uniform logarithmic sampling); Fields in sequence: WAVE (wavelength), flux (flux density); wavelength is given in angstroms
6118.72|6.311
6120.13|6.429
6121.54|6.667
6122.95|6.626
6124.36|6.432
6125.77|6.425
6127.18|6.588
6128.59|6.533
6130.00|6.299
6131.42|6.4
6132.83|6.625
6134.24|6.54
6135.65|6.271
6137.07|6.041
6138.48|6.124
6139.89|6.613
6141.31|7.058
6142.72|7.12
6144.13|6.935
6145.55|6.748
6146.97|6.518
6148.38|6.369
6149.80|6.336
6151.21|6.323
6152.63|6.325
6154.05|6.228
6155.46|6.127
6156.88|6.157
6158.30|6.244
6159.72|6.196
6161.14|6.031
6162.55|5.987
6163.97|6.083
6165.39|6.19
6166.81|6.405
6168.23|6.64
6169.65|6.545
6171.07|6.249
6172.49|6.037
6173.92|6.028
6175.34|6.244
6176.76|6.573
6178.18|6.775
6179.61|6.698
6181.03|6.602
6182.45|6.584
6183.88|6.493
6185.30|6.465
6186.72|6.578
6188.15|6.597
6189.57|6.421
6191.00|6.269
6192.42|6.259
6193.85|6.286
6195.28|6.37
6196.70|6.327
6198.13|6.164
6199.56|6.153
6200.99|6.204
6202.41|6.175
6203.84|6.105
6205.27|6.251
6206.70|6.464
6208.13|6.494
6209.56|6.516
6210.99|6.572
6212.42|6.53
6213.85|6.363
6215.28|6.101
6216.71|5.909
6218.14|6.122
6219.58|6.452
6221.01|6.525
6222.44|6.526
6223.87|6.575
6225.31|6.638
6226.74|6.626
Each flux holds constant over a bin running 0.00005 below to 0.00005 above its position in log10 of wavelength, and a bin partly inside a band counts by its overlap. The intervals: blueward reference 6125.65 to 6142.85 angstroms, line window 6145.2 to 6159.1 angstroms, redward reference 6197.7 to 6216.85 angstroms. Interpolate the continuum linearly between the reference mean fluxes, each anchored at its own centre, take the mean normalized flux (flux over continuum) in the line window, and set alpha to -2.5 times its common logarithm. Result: 0.02 mag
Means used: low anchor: 6.49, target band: 6.32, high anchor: 6.3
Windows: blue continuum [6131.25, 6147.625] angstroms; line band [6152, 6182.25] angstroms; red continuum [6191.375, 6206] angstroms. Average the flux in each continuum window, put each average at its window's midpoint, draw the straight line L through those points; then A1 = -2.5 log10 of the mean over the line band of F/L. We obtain 0.02 mag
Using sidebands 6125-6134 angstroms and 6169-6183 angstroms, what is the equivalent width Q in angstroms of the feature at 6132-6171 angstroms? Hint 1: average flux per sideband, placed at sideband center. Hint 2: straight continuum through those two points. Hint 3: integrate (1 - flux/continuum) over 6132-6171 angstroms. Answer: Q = 0.37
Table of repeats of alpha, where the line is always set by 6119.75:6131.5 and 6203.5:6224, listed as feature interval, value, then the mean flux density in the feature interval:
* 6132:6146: -0.022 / 6.61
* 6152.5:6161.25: 0.045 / 6.19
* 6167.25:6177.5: 0.015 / 6.33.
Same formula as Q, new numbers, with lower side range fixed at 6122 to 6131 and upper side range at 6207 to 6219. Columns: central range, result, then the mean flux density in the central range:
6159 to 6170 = 0.3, 6.25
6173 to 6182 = -0.1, 6.48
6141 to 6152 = -0.4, 6.66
